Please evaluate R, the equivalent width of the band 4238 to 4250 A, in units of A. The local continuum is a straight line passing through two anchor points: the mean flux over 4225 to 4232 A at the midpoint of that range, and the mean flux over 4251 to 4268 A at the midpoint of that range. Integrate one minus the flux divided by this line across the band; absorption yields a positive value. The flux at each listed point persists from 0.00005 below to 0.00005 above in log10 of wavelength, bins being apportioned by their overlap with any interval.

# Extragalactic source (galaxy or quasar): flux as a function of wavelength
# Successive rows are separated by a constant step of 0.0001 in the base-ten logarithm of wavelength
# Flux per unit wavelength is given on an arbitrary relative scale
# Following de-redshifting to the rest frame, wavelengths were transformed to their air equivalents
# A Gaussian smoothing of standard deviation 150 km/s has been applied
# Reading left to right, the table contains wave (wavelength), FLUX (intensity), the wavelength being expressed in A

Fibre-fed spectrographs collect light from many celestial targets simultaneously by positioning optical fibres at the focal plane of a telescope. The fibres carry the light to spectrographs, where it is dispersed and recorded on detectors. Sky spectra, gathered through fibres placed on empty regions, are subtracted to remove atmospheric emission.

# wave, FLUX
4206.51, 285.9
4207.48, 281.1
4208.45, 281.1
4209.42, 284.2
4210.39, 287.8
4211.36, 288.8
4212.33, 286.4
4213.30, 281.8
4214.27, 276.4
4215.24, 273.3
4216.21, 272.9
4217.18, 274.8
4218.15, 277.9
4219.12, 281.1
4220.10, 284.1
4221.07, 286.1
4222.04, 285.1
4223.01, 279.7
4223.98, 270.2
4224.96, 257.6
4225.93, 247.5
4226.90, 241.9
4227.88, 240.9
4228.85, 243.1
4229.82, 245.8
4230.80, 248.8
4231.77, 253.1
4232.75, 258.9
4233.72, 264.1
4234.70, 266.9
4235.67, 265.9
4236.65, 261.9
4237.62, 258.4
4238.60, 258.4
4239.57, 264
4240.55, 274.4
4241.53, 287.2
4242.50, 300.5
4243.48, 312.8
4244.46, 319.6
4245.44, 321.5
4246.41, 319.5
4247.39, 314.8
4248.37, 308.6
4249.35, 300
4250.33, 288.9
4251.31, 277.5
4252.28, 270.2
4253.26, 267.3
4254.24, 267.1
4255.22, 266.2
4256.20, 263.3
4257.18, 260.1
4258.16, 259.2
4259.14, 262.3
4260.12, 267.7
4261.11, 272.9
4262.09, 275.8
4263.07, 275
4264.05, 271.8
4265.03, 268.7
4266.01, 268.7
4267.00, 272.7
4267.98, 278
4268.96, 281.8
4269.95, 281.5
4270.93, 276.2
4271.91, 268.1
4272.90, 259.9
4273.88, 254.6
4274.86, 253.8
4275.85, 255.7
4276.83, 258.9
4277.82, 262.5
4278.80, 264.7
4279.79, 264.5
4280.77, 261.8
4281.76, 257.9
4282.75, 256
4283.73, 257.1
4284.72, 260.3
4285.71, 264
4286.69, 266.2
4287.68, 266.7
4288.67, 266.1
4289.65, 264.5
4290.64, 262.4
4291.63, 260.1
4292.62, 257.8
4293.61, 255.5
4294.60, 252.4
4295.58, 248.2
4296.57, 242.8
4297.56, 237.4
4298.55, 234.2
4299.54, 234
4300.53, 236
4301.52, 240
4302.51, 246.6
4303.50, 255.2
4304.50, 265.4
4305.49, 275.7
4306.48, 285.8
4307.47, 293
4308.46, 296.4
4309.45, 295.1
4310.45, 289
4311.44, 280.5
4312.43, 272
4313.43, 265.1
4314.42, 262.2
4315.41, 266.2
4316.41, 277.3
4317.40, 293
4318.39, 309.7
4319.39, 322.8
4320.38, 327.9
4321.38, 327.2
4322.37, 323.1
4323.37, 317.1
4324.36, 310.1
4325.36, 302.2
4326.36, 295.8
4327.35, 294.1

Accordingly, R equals -1.87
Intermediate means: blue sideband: 247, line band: 298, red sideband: 269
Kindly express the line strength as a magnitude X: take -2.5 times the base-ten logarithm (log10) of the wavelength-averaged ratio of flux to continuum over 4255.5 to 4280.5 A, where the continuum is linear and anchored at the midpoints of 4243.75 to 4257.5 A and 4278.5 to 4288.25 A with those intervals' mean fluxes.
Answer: 0.03 mag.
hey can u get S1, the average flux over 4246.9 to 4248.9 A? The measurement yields 311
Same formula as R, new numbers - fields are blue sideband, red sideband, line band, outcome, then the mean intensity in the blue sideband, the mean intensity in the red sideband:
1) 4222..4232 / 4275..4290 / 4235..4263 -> -2.5 A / 255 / 262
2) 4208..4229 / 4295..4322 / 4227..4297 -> 1.1 A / 273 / 274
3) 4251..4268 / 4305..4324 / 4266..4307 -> 3.1 A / 269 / 294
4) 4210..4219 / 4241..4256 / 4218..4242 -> 1.9 A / 280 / 294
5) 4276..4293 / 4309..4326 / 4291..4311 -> 1.4 A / 262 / 296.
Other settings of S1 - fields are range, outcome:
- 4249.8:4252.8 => 280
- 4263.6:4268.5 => 272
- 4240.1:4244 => 294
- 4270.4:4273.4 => 269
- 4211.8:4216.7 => 278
